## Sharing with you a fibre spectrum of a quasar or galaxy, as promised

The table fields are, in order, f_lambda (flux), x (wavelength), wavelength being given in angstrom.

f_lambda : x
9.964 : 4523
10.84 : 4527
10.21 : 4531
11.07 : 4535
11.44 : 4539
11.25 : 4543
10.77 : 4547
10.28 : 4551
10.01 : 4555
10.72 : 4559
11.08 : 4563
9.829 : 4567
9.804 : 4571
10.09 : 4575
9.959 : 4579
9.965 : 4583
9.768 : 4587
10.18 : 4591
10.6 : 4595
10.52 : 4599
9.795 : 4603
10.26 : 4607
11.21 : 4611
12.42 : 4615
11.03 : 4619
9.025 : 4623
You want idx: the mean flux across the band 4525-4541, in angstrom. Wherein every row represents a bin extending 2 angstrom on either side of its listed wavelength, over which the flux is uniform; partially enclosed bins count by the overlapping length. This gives 10.9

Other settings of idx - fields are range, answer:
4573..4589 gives 9.95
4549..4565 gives 10.5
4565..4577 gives 9.91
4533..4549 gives 11.1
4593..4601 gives 10.6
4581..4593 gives 9.97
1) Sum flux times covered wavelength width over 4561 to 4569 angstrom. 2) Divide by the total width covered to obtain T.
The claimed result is 10.5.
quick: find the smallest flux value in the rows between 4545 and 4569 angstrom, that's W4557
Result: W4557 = 9.829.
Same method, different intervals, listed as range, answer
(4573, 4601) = 9.768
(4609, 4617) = 11.21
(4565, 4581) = 9.804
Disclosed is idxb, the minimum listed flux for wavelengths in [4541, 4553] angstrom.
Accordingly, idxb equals 10.28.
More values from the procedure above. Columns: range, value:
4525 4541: 10.21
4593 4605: 9.795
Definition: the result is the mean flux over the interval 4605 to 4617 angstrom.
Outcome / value 11.3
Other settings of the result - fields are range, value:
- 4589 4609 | 10.3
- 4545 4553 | 10.5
